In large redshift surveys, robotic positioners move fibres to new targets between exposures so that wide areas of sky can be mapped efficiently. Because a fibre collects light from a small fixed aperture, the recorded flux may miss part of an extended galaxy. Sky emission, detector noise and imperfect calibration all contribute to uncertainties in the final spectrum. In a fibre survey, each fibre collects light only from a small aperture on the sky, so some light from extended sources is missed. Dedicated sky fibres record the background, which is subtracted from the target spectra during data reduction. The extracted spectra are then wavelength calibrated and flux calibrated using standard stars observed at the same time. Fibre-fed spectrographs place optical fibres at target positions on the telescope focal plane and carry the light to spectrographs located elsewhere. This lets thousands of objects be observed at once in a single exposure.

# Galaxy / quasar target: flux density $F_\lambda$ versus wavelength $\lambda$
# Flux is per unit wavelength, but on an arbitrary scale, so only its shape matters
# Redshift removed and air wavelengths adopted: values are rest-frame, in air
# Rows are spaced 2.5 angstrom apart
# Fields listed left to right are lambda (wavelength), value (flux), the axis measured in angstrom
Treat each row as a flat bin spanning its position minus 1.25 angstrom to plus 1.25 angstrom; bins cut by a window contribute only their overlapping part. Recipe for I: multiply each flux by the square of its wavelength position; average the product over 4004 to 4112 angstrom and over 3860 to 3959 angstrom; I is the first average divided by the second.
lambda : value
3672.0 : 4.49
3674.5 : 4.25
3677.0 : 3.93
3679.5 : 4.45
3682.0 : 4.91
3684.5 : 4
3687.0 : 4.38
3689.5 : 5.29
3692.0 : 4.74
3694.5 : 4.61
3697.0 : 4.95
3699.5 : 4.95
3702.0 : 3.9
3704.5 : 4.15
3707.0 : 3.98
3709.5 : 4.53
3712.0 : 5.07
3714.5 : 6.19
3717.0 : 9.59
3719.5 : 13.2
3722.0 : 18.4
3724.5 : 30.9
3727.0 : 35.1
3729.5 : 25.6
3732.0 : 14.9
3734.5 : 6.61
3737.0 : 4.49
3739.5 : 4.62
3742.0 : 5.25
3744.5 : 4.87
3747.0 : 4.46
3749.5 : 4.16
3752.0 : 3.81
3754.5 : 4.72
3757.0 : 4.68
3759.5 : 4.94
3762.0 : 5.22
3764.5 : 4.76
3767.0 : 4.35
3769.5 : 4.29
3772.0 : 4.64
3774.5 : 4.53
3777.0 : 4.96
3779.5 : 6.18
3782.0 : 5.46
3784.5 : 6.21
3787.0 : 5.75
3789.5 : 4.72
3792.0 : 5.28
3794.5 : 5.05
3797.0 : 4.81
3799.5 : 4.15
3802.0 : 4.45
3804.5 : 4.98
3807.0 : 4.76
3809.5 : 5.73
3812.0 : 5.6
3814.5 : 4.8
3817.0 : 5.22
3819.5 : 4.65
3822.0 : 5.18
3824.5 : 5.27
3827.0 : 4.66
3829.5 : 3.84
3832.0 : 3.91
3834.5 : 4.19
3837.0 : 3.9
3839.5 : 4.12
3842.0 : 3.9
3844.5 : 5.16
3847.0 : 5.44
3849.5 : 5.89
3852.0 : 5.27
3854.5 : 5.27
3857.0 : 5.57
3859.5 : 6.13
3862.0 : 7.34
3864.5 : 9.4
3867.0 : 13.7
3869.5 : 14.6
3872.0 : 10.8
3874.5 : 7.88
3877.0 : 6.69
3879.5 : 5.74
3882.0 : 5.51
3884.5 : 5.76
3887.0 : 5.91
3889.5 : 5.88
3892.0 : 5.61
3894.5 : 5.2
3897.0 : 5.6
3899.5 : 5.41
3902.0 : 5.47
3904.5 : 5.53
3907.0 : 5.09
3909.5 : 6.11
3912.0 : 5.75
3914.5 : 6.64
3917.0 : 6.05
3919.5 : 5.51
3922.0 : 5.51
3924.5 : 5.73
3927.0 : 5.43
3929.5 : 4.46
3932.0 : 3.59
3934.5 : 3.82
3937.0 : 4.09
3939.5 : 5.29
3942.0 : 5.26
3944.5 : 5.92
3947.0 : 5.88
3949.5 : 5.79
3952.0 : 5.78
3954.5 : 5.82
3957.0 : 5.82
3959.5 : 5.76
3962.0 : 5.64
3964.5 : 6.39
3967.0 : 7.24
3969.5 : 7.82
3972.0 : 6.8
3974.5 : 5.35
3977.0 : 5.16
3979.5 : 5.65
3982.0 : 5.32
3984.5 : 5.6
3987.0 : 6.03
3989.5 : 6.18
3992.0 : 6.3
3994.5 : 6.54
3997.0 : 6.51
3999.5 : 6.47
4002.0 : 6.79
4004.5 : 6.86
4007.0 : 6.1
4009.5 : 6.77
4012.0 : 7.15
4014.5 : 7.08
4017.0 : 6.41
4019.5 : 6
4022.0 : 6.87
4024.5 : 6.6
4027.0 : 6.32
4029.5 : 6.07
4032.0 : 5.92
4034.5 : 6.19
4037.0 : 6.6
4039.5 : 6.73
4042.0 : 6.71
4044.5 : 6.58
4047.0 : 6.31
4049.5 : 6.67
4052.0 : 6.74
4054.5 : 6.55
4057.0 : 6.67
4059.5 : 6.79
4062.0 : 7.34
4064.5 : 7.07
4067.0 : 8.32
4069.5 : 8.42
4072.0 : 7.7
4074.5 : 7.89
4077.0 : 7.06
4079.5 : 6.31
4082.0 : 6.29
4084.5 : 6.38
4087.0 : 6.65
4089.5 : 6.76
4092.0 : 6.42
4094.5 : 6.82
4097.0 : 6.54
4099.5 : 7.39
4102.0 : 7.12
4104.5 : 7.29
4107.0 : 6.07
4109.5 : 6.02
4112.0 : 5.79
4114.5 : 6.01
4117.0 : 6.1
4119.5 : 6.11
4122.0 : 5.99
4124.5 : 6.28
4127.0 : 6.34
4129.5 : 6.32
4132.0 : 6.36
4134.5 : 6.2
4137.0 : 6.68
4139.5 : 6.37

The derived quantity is 1.2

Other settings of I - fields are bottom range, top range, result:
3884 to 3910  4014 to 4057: 1.25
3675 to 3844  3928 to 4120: 1.13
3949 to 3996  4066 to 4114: 1.20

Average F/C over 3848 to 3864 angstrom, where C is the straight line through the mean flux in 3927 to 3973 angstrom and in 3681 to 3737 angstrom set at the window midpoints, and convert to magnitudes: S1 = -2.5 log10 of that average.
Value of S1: 0.20 mag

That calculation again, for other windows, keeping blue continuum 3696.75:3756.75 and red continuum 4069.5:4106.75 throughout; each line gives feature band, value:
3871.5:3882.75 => 0.18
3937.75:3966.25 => 0.34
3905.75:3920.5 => 0.36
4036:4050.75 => 0.10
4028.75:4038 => 0.18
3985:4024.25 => 0.16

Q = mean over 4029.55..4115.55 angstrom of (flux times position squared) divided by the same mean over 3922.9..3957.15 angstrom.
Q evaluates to 1.40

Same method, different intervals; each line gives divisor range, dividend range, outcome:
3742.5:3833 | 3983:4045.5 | 1.49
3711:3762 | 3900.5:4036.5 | 0.64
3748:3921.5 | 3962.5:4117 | 1.30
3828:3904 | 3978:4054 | 1.10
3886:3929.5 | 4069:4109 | 1.34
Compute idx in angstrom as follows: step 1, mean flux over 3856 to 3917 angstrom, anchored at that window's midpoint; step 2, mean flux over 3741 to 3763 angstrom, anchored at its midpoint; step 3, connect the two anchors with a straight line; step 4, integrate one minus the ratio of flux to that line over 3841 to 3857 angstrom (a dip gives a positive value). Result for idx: 2.8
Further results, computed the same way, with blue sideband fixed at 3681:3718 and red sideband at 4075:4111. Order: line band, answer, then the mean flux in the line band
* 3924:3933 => 1.8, 4.76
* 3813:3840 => 4.8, 4.54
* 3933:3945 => 2.5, 4.78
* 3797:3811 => 1.6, 4.83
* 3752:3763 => 1.0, 4.76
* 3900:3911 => 0.6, 5.54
